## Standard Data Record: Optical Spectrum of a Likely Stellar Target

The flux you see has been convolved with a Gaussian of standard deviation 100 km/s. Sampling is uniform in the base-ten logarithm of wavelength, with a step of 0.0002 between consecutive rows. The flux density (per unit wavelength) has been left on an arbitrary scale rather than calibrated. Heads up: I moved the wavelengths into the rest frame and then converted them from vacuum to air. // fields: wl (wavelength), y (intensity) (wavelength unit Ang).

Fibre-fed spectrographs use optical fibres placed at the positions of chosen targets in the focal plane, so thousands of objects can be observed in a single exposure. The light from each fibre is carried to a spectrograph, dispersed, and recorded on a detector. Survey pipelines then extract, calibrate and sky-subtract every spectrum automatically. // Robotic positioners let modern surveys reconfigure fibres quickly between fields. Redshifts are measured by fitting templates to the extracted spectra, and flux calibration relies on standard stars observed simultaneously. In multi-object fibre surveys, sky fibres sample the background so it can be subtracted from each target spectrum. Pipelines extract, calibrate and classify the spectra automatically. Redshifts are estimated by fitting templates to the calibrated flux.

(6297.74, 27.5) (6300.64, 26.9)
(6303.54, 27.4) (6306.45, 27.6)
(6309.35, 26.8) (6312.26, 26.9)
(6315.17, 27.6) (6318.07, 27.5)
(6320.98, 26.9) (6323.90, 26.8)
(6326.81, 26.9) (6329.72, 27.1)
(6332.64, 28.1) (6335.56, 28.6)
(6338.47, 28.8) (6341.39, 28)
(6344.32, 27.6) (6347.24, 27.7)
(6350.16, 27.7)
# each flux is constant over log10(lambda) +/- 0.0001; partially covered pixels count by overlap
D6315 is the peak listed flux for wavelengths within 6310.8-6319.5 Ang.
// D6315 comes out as 27.6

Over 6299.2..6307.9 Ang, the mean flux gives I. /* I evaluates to 27.3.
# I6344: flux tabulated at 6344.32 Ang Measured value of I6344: 27.6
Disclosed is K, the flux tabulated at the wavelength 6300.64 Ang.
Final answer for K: 26.9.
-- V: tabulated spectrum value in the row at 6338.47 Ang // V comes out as 28.8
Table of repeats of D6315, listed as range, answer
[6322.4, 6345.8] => 28.8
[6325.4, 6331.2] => 27.1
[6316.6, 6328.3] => 27.5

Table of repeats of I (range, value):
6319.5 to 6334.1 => 27.1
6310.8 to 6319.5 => 27.3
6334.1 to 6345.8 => 28.2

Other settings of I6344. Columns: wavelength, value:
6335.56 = 28.6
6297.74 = 27.5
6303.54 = 27.4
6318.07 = 27.5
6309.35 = 26.8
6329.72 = 27.1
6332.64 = 28.1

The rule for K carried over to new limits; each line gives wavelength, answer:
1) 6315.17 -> 27.6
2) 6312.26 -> 26.9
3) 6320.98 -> 26.9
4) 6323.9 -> 26.8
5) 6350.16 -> 27.7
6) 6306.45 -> 27.6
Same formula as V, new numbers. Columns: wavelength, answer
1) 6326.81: 26.9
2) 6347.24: 27.7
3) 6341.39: 28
